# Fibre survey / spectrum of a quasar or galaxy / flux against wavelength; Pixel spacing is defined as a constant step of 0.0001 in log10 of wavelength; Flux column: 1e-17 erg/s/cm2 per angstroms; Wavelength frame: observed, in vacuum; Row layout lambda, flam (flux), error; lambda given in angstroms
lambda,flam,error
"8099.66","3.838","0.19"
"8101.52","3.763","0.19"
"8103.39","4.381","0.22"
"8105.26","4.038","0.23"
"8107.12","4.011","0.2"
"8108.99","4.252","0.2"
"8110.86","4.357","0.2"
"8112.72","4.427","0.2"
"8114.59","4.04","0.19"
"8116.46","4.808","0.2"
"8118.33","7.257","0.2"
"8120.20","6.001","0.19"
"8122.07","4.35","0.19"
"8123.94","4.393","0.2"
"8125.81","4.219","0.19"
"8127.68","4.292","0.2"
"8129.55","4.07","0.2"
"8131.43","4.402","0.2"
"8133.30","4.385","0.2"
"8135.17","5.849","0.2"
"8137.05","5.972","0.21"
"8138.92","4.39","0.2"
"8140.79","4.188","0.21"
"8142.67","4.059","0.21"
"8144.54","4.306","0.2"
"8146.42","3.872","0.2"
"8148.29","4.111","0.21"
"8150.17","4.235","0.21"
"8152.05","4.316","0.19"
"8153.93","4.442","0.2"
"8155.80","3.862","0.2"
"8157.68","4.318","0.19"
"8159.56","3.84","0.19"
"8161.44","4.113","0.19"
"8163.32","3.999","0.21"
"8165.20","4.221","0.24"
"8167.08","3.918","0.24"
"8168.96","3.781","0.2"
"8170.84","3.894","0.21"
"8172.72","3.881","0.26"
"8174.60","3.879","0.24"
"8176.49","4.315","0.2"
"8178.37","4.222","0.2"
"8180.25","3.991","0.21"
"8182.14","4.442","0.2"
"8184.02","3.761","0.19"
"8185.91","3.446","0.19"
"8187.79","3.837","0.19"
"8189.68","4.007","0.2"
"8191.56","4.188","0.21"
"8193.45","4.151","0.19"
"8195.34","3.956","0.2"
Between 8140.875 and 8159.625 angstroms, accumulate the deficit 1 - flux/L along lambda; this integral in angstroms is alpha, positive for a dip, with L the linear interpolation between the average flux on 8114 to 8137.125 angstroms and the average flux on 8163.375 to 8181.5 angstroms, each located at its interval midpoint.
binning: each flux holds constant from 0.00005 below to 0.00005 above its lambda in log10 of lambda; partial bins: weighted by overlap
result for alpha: 1.2 angstroms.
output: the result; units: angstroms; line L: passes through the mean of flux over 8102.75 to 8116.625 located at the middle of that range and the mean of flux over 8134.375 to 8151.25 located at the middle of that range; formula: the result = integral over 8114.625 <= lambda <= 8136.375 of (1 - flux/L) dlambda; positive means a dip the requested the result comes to -2.5 angstroms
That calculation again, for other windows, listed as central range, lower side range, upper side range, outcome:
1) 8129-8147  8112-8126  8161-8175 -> 0.1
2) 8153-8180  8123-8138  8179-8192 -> 1.0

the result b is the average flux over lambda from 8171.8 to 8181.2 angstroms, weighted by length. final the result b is 4.06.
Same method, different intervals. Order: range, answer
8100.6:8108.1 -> 4.05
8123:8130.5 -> 4.24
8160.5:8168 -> 4.06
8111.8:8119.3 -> 5.14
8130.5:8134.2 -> 4.4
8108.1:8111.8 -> 4.31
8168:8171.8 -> 3.84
